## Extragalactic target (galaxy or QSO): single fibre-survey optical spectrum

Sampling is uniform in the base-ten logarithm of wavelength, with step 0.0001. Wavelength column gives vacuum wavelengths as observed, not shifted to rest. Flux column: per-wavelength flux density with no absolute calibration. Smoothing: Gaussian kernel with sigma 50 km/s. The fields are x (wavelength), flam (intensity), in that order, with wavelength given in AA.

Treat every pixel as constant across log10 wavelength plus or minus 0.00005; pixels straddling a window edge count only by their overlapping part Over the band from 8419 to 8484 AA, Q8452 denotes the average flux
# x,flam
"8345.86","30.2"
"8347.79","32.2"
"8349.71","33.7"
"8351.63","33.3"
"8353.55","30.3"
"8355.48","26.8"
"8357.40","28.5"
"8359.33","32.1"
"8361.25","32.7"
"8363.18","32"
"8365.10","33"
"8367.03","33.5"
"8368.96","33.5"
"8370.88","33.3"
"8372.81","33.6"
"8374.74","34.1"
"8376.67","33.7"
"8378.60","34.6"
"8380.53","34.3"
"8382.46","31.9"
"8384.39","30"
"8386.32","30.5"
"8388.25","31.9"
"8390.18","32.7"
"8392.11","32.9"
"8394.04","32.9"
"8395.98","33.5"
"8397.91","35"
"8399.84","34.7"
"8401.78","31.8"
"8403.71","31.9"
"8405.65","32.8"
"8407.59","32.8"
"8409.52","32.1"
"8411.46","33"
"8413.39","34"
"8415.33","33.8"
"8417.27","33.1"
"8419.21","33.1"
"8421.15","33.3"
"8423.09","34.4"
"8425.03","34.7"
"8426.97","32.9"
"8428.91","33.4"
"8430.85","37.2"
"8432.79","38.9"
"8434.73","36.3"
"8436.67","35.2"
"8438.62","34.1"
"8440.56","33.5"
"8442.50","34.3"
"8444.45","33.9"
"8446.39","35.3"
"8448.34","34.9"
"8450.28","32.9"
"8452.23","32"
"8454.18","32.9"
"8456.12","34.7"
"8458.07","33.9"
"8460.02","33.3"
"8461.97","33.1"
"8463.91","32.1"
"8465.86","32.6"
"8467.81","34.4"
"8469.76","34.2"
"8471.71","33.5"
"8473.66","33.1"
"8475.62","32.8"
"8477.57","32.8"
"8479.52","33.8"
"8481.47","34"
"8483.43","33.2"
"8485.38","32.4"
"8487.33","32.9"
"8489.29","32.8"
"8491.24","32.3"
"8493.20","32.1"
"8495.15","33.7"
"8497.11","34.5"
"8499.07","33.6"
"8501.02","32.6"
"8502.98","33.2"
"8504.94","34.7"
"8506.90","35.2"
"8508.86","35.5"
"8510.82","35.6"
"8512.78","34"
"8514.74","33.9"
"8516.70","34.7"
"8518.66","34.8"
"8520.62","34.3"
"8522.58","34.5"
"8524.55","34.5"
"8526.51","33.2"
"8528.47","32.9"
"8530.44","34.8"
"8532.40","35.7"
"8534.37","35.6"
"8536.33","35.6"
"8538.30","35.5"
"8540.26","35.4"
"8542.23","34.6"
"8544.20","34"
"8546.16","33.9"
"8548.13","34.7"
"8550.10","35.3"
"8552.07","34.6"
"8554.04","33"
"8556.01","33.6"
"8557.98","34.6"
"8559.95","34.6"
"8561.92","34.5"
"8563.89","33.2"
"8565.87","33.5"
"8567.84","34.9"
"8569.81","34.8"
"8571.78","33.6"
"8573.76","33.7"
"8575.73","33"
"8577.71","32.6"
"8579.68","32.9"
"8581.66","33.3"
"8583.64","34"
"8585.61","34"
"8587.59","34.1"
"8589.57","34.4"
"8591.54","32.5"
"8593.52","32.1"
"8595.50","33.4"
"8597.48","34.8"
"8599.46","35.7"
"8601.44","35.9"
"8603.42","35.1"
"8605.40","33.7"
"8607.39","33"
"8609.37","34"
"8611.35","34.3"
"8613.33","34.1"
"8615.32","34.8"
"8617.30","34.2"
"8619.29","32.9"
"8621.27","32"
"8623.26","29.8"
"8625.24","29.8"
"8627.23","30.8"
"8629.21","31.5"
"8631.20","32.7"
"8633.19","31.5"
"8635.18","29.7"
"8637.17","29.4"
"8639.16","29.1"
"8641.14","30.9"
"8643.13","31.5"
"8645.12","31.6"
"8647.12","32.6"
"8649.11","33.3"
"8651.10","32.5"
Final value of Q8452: 34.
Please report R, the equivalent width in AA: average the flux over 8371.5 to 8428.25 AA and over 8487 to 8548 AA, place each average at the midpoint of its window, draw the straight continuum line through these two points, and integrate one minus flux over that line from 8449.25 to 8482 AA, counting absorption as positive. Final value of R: 0.4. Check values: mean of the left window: 33.1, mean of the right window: 34.2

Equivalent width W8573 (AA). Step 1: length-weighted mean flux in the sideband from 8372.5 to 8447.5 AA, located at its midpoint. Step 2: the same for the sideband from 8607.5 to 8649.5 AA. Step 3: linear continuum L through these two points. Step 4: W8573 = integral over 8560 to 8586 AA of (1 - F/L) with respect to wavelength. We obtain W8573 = -1.1 AA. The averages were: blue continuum 33.6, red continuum 31.9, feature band 33.7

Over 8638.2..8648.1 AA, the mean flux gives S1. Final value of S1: 31.1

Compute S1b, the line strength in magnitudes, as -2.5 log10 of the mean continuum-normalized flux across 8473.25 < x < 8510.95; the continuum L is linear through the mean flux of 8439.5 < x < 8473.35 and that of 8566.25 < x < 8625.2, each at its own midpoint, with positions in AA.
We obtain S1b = 0.00 mag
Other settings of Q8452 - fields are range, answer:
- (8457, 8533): 33.7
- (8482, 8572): 34.2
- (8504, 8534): 34.6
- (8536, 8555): 34.6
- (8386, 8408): 32.8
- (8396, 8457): 34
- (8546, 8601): 33.9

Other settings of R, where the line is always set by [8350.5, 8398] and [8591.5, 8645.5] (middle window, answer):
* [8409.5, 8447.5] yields -2.3 AA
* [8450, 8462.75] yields -0.3 AA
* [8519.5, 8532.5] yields -0.7 AA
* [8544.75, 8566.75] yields -1.1 AA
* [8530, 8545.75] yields -1.3 AA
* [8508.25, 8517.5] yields -0.6 AA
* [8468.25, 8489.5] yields -0.5 AA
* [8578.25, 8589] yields -0.4 AA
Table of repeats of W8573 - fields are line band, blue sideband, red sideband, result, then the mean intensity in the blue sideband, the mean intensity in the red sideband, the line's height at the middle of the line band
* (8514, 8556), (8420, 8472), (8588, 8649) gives -1.5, 34.2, 32.6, 33.4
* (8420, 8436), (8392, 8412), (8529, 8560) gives -0.9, 33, 34.7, 33.3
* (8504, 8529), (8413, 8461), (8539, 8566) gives -0.1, 34.2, 34.3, 34.3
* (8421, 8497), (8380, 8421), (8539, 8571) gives -1.0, 32.8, 34.3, 33.4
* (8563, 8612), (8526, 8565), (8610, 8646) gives -1.2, 34.5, 31.7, 33.1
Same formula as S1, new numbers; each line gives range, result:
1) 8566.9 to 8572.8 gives 34.4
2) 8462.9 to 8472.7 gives 33.4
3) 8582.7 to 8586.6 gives 34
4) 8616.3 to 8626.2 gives 31.8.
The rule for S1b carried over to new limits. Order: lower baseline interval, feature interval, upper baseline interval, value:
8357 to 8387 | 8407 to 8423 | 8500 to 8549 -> -0.001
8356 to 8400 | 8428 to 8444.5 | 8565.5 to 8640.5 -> -0.079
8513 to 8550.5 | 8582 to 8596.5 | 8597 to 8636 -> 0.001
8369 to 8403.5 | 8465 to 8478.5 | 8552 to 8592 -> 0.001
